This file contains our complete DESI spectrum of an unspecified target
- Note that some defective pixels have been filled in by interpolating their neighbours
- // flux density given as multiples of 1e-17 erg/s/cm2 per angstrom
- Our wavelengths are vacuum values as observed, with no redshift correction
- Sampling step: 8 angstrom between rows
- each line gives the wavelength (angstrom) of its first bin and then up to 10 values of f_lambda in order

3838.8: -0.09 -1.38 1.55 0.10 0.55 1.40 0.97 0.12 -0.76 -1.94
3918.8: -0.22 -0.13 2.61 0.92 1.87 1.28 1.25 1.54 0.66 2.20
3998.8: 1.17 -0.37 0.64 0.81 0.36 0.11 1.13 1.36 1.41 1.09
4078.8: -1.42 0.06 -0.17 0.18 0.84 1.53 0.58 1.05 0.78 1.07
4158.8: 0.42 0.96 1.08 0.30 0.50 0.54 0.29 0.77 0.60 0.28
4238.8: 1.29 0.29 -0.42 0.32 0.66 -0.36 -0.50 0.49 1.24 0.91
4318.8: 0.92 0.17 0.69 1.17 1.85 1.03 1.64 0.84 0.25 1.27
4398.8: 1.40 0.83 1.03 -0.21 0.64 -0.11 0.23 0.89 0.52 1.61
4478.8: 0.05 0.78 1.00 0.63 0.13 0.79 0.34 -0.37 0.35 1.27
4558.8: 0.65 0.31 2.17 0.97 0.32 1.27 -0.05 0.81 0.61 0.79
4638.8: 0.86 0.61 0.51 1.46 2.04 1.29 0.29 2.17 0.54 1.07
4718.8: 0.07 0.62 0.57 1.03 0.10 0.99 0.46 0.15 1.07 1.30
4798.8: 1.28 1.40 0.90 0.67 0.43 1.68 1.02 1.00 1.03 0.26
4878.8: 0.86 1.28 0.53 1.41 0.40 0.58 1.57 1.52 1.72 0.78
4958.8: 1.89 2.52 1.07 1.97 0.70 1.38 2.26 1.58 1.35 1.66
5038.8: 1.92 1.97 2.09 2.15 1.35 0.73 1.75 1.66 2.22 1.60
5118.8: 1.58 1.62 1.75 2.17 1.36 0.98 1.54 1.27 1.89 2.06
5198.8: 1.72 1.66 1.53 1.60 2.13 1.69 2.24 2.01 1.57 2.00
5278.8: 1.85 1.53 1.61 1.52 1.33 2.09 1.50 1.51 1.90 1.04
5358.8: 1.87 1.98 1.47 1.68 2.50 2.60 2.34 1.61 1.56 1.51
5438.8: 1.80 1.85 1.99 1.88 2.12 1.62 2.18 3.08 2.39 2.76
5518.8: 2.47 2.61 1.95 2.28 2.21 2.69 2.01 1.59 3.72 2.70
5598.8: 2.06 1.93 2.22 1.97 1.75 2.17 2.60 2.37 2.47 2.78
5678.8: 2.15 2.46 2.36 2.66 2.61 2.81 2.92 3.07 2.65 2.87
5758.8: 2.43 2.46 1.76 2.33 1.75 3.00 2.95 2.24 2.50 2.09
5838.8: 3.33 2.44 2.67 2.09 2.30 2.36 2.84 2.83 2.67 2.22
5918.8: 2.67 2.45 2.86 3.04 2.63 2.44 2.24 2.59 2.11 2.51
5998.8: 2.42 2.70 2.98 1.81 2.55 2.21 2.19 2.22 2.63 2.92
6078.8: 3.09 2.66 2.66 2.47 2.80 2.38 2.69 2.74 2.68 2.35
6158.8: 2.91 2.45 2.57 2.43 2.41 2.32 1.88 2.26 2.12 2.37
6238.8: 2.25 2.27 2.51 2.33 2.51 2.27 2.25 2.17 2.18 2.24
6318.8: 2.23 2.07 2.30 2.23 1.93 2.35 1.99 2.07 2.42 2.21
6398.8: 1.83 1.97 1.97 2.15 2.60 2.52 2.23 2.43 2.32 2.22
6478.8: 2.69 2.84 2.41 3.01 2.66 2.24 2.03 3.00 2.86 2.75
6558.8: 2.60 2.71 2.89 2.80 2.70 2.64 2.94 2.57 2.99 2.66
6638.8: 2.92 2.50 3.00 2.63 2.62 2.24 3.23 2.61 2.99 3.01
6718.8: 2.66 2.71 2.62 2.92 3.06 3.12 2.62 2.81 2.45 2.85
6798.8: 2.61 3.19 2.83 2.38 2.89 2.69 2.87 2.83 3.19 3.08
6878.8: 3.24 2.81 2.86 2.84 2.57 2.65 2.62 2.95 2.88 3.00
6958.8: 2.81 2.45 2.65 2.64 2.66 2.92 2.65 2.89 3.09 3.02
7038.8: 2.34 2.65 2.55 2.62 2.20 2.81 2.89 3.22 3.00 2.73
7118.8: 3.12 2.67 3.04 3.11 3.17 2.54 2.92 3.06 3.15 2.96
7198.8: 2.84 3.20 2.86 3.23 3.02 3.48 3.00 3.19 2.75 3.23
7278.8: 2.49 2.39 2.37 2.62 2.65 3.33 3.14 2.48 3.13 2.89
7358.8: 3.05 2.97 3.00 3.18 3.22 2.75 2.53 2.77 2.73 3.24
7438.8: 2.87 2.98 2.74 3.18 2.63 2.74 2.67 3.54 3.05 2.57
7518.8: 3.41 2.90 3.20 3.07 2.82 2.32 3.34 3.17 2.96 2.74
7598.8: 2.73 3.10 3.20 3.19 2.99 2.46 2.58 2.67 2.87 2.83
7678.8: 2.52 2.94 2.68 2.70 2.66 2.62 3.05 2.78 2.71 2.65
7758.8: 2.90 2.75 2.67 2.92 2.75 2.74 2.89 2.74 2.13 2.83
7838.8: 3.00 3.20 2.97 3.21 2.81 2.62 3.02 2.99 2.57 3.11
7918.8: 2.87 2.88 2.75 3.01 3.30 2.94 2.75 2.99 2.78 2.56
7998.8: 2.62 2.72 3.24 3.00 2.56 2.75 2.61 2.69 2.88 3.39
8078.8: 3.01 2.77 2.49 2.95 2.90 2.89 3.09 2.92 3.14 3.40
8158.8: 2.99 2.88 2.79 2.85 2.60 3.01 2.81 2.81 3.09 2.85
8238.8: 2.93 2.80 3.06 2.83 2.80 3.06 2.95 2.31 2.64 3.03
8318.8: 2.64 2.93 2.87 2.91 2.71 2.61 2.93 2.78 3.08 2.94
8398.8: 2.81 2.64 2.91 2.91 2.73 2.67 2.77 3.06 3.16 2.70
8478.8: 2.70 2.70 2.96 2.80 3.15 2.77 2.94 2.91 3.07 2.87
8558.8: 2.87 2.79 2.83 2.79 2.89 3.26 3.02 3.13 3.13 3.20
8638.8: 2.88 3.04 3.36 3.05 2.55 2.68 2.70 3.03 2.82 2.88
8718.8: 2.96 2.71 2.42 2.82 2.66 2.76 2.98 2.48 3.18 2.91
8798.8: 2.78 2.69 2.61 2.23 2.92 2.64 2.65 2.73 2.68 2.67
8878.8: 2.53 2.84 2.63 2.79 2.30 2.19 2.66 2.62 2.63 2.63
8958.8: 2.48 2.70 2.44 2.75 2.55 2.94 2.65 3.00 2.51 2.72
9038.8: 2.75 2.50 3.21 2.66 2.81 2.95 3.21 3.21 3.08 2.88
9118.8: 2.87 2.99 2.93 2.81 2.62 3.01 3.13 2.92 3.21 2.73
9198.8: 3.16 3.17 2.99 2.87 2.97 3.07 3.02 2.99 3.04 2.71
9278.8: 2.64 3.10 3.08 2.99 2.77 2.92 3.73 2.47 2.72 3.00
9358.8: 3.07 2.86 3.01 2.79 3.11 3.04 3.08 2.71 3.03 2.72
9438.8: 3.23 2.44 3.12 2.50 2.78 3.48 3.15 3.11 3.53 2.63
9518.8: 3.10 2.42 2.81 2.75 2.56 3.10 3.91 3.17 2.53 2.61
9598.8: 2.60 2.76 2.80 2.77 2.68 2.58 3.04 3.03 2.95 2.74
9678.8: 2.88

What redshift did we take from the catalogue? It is 0.24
